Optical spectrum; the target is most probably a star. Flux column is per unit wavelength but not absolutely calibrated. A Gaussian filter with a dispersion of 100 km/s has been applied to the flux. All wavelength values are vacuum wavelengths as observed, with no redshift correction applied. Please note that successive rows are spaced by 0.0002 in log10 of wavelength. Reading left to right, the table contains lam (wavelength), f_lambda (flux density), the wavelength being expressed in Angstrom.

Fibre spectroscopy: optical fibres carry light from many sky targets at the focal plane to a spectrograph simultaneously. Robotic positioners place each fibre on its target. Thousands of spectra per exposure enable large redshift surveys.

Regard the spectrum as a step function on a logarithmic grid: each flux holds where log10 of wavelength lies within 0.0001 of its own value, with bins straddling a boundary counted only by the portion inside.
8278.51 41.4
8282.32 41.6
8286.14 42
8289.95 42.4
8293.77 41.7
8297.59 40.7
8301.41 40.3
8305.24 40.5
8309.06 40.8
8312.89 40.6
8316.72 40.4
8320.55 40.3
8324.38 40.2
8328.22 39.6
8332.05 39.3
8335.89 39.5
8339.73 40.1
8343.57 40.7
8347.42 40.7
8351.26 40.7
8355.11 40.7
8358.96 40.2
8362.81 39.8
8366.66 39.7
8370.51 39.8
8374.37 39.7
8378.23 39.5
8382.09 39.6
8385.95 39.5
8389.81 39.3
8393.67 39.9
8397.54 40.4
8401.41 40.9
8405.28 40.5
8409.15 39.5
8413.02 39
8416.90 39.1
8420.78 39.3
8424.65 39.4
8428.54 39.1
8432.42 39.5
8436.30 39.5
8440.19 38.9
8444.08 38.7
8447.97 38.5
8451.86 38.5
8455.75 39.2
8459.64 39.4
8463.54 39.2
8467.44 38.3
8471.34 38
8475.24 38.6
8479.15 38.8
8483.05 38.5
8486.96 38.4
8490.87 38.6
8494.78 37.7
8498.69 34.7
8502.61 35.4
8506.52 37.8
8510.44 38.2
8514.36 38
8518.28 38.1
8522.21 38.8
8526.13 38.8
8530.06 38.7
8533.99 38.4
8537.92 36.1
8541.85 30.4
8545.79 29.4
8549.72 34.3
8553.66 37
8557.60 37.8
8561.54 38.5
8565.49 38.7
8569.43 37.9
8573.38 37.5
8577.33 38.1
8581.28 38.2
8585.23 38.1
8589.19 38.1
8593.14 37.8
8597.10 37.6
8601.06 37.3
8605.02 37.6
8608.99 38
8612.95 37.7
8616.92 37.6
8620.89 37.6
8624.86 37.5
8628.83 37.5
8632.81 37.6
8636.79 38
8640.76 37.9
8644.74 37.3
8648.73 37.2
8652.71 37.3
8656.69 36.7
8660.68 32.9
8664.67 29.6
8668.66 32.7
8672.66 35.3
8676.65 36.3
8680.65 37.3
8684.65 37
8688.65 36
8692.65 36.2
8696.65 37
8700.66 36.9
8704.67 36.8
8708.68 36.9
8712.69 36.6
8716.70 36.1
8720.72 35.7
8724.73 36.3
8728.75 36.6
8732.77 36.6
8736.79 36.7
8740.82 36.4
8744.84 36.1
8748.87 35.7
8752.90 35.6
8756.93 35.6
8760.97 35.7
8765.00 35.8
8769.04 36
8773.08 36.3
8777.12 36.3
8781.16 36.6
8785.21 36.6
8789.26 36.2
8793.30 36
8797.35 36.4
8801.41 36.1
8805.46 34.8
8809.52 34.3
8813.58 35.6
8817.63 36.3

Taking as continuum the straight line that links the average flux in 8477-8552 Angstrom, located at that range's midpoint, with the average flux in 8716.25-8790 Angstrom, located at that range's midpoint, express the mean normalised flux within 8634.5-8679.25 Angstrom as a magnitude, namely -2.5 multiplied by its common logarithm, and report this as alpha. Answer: 0.02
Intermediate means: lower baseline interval 36.8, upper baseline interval 36.2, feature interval 35.6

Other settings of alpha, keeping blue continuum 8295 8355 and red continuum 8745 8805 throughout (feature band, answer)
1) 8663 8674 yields 0.144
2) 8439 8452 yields 0.014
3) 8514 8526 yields 0.001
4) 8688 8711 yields 0.002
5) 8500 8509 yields 0.059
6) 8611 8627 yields -0.002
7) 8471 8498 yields 0.016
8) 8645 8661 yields 0.021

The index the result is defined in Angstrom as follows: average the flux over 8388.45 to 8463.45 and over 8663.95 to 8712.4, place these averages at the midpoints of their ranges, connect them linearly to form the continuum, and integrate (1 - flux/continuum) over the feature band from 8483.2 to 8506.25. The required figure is 0.8 Angstrom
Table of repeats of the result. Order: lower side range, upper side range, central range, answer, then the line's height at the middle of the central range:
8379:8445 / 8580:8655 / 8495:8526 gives 1.0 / 38.6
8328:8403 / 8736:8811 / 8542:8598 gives 1.6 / 38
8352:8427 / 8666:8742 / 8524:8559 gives 2.2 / 38.1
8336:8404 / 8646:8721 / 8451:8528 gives 0.6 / 38.4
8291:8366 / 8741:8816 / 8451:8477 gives 0.2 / 39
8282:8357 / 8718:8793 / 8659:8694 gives 2.0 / 37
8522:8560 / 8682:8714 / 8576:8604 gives -1.4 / 36.1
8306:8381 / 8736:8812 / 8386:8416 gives -0.2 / 39.6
